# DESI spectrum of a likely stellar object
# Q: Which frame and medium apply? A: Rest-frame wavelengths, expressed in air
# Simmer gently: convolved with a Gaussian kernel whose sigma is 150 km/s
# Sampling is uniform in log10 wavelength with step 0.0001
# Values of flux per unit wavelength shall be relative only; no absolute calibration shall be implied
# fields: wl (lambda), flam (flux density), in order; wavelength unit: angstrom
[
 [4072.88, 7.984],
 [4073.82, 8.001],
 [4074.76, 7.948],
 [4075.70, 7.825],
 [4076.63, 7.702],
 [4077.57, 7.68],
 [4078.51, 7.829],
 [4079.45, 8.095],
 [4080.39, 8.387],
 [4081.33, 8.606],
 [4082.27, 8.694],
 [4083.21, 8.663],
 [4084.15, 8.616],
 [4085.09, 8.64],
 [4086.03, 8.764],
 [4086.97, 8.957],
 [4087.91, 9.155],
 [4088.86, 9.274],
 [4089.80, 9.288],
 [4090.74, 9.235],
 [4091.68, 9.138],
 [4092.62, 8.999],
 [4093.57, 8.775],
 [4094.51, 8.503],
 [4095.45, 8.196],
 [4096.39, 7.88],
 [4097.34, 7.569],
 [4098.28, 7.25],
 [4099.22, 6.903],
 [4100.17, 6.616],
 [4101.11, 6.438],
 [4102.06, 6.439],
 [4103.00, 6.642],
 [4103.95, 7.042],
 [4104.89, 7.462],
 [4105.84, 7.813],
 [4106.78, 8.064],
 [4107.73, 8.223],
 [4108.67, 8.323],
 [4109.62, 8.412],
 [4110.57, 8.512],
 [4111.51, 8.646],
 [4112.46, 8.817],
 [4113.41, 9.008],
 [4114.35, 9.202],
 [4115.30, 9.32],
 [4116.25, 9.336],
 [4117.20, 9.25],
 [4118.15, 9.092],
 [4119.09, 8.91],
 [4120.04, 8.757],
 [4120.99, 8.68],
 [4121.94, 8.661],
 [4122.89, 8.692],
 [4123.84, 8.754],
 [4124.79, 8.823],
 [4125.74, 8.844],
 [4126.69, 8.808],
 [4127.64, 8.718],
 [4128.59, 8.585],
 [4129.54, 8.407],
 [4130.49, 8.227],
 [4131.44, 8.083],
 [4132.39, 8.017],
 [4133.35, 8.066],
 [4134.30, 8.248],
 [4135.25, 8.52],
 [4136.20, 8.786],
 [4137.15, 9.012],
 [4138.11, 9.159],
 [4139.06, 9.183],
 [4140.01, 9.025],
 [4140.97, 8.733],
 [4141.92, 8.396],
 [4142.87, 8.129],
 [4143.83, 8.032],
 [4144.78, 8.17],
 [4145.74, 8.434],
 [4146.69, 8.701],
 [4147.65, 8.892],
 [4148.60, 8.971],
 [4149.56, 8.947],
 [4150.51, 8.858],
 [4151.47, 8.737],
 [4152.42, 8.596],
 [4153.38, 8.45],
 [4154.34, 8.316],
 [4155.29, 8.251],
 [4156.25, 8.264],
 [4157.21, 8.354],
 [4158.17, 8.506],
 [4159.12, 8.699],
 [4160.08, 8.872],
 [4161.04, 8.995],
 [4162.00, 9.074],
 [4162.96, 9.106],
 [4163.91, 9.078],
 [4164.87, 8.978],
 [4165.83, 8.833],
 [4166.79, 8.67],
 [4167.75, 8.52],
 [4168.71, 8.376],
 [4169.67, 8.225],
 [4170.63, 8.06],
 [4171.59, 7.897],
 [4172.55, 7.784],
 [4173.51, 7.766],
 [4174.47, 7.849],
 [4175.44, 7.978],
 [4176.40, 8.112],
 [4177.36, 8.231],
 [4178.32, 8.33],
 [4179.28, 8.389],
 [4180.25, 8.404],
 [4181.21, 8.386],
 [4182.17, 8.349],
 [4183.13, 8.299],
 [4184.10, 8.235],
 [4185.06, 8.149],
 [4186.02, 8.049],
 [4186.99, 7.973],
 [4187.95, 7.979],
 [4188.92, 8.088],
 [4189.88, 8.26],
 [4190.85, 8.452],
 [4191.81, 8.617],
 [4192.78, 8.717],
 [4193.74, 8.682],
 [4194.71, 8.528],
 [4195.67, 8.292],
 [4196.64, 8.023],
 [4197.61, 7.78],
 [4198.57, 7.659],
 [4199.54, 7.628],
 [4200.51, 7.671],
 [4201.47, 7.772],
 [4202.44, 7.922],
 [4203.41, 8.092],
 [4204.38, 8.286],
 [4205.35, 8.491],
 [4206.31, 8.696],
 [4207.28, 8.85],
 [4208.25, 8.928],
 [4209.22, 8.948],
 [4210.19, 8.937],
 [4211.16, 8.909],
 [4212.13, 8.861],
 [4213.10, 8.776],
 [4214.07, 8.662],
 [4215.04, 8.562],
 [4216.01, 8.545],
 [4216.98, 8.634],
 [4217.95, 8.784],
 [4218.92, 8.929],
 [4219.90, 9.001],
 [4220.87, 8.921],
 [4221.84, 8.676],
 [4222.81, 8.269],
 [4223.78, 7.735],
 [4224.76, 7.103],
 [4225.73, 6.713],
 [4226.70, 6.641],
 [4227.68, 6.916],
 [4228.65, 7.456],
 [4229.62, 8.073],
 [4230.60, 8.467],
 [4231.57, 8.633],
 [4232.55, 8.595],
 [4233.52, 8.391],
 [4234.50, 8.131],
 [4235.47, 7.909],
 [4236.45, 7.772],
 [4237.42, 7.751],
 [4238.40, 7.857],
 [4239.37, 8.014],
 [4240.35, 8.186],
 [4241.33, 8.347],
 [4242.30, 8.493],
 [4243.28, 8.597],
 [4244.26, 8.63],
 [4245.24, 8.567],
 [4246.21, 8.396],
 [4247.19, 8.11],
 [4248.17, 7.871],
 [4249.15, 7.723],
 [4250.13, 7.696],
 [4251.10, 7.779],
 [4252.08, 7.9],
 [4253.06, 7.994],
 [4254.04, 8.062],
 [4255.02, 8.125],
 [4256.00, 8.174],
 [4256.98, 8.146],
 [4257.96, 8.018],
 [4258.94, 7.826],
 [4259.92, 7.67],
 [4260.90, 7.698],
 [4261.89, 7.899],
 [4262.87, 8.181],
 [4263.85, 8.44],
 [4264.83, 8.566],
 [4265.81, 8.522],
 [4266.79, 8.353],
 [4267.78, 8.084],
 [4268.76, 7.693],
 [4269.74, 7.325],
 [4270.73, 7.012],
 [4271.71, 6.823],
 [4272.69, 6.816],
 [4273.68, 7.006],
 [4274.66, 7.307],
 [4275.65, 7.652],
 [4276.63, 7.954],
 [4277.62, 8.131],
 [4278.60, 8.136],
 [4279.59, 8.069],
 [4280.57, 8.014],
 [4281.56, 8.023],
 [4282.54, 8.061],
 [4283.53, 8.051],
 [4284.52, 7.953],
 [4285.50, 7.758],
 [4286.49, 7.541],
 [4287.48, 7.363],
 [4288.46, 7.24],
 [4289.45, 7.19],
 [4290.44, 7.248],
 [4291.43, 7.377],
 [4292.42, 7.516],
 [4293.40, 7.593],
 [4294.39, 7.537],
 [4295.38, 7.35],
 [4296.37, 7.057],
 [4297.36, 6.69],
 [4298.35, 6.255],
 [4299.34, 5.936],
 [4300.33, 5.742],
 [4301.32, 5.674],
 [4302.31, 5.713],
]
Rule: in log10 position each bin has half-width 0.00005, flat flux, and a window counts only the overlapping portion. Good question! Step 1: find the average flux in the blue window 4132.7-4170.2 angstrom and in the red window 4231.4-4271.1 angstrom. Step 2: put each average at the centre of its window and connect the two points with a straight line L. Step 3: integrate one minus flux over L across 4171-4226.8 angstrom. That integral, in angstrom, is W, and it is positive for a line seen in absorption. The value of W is 0.6 angstrom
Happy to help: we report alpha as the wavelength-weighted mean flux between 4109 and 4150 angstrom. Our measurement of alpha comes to 8.69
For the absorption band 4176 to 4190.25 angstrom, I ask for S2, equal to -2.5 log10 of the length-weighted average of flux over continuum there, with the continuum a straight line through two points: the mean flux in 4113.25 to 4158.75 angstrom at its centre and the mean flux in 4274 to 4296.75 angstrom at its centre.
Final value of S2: 0.02 mag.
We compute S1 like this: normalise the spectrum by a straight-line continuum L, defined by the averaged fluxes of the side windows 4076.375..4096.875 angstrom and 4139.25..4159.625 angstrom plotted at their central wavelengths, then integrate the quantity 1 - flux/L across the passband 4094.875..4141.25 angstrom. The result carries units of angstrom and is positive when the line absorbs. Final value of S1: 1.3 angstrom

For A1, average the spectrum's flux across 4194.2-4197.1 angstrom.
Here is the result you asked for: 8.28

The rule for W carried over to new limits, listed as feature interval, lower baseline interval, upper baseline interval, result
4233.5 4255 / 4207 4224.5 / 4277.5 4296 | 0.5 angstrom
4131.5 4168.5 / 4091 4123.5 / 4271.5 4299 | -2.7 angstrom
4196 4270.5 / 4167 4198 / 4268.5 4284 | -2.5 angstrom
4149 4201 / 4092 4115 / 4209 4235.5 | -1.4 angstrom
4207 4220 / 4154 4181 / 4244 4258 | -0.9 angstrom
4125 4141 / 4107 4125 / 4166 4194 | 0.1 angstrom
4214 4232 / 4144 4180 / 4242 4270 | 0.2 angstrom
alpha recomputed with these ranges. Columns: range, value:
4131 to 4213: 8.43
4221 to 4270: 8.01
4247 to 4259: 7.96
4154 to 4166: 8.72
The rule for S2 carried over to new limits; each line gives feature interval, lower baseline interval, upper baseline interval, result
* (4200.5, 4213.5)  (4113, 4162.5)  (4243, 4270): -0.03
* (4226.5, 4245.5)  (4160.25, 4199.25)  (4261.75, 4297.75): -0.02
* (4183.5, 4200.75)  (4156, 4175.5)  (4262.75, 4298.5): 0.02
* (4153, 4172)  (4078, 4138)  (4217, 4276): -0.04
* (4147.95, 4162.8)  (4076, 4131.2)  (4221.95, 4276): -0.06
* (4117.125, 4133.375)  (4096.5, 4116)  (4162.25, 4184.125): -0.08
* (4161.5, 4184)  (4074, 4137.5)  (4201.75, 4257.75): -0.01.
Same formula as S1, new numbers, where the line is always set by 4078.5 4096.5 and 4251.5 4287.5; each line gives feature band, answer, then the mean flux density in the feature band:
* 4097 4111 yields 1.94 angstrom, 7.44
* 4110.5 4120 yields -0.47 angstrom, 9.02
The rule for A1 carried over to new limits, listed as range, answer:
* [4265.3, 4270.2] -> 8.01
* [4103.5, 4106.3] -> 7.44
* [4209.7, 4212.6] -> 8.9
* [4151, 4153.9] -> 8.59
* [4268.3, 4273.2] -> 7.13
